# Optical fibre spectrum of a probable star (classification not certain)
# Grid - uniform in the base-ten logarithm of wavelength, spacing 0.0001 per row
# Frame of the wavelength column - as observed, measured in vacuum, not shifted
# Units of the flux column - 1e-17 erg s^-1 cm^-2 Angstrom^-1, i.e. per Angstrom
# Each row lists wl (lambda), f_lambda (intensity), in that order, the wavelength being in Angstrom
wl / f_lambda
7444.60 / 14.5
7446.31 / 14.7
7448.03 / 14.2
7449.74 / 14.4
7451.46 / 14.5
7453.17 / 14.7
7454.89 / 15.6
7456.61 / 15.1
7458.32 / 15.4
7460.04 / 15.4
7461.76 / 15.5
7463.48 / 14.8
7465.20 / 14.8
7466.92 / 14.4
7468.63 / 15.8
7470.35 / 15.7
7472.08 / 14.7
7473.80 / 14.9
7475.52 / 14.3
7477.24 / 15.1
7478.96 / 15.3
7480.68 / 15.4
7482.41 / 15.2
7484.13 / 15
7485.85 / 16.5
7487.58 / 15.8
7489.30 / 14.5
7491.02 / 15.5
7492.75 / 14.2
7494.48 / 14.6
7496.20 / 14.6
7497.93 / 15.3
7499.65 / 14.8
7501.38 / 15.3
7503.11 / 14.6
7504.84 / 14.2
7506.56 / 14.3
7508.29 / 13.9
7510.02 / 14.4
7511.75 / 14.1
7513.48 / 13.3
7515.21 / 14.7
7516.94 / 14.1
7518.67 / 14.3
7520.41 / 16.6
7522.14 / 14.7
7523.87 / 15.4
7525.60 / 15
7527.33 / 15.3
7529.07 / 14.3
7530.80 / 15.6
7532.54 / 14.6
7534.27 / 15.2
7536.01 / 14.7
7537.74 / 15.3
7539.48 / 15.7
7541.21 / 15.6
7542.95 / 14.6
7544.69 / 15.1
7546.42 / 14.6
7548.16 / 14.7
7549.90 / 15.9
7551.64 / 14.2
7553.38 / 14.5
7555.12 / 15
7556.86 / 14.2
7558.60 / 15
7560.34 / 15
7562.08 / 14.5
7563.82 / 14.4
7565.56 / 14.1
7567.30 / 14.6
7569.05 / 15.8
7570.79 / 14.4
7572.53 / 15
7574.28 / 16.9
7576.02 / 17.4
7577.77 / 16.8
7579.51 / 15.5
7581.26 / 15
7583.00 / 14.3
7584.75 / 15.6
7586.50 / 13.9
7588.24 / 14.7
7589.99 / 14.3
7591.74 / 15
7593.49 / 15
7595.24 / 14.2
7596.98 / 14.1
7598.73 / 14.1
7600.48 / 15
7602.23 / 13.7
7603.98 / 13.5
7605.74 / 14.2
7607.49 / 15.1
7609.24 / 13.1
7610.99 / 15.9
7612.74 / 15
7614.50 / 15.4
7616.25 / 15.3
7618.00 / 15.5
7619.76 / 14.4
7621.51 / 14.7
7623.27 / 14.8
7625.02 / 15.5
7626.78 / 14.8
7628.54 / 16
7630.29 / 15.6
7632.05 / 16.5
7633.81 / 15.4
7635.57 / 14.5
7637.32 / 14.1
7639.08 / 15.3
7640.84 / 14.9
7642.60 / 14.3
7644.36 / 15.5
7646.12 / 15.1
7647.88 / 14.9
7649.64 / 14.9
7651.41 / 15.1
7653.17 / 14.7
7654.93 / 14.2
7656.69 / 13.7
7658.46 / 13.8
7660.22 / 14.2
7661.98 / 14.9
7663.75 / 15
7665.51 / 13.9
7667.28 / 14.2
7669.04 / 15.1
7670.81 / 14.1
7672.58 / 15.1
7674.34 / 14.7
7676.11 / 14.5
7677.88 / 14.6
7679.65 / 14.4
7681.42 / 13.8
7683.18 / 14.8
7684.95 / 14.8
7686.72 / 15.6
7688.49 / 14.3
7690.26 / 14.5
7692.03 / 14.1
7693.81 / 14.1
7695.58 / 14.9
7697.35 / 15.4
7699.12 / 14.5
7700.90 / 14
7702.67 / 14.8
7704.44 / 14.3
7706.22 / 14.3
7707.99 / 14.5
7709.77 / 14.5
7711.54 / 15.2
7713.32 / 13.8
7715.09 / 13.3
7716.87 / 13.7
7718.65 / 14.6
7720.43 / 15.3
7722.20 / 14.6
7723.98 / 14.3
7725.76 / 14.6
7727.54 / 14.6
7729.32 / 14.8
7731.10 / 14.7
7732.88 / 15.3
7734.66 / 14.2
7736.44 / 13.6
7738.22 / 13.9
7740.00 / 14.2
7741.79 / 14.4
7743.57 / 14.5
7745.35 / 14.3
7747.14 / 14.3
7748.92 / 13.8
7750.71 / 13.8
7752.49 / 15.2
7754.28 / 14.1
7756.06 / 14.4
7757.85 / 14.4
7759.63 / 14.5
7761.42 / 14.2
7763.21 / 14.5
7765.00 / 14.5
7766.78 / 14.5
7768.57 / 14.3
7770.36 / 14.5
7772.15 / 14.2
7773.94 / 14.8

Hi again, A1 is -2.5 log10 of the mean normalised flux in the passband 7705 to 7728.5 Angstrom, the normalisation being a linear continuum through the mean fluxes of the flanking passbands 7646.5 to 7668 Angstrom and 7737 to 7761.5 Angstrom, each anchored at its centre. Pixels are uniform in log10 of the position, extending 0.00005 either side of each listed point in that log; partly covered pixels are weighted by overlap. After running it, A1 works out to 0.00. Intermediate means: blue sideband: 14.5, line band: 14.4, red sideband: 14.3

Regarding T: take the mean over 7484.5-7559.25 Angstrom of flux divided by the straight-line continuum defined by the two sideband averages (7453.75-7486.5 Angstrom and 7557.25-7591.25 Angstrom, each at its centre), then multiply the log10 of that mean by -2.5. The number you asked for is 0.02 mag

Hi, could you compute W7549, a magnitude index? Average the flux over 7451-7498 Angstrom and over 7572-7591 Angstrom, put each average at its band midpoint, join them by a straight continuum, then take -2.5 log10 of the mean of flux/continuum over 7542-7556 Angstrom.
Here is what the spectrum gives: 0.03 mag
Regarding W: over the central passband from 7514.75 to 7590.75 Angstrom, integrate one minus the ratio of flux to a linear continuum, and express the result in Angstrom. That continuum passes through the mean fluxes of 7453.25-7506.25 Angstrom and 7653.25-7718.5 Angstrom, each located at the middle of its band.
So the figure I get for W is -0.96 Angstrom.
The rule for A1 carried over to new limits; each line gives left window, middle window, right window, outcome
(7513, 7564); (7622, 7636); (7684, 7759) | -0.05 mag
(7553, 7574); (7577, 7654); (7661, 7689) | -0.01 mag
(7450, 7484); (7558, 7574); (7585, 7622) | -0.01 mag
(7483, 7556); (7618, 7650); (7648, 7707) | -0.03 mag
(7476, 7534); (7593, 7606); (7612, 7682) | 0.05 mag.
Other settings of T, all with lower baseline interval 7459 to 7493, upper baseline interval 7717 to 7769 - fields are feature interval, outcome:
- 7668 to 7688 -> -0.006 mag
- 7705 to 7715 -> 0.011 mag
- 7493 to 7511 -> 0.037 mag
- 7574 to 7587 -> -0.057 mag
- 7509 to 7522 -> 0.040 mag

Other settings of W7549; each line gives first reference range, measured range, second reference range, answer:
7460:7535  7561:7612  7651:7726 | -0.009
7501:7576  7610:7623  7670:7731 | -0.032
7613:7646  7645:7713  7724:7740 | 0.018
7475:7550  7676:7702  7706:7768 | -0.004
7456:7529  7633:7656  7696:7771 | -0.017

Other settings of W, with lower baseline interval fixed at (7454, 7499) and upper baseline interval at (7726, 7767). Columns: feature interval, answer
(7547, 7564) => 0.2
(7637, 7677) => 0.0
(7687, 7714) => 0.0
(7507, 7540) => 0.5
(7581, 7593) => 0.1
